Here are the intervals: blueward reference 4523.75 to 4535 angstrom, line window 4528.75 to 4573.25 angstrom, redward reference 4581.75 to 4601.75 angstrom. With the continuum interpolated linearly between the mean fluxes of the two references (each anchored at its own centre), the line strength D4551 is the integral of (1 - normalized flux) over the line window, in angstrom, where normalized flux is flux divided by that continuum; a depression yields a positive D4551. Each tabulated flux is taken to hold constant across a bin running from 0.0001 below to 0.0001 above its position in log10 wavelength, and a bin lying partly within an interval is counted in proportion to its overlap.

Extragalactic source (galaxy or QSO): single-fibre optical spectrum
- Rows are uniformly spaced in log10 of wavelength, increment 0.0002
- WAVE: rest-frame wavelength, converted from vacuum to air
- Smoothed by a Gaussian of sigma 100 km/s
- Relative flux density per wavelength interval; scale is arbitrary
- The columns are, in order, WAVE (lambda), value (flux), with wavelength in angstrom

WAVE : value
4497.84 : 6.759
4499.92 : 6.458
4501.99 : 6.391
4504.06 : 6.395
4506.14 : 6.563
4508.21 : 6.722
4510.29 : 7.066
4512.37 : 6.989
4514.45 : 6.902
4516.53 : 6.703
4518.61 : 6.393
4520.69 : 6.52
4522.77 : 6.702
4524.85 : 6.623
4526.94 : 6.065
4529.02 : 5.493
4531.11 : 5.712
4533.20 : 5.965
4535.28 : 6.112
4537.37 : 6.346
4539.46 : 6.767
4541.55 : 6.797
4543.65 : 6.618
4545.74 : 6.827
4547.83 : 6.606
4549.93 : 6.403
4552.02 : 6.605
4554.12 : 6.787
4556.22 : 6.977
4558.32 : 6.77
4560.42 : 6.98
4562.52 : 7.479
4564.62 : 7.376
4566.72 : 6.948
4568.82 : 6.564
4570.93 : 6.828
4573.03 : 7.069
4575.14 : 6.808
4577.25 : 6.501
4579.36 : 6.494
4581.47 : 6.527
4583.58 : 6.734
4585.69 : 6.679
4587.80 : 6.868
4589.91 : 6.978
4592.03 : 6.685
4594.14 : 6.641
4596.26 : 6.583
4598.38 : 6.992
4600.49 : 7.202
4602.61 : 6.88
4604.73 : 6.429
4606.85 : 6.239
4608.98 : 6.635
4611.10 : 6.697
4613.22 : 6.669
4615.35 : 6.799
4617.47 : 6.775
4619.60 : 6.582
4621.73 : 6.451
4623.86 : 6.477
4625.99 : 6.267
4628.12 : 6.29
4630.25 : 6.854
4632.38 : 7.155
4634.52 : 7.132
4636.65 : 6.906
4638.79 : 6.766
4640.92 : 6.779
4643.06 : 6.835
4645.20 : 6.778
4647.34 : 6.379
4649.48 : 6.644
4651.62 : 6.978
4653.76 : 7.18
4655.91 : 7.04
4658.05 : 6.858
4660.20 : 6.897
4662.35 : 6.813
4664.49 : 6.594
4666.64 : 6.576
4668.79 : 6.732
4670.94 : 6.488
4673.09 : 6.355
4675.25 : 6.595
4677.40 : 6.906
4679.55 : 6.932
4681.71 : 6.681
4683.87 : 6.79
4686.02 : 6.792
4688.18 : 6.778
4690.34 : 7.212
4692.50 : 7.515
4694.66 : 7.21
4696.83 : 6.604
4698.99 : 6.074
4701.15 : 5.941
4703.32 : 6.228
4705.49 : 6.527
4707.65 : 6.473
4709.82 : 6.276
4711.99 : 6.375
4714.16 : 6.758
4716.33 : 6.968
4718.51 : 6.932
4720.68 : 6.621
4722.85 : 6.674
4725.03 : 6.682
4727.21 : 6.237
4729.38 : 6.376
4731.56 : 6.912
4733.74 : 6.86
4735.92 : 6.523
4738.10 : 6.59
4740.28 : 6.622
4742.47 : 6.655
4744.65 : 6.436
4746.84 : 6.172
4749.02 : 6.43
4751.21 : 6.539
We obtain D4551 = -2.7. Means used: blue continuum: 5.99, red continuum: 6.81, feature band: 6.65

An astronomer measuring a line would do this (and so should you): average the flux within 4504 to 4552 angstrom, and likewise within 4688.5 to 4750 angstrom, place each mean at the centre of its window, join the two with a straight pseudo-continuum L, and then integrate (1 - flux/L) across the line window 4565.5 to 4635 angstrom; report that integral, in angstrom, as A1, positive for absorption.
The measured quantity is -1.82 angstrom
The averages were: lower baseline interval 6.49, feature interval 6.71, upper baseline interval 6.61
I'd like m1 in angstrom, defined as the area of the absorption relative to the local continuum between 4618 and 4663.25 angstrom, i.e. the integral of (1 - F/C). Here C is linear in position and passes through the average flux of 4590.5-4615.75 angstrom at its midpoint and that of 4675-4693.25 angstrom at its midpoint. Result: 0.3 angstrom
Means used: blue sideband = 6.71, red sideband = 6.92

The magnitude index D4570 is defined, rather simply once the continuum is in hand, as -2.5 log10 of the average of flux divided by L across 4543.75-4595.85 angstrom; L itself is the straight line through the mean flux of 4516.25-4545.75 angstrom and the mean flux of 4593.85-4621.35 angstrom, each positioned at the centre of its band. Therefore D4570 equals -0.04 mag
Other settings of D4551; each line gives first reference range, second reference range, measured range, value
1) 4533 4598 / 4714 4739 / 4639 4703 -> -0.5 angstrom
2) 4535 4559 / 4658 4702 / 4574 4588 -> 0.0 angstrom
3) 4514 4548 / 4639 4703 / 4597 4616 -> -0.4 angstrom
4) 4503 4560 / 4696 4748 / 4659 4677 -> -0.3 angstrom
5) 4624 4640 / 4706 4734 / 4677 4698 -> -0.9 angstrom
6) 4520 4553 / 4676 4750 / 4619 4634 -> -0.2 angstrom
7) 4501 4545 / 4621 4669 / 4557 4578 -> -1.2 angstrom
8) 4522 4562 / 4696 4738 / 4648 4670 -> -1.0 angstrom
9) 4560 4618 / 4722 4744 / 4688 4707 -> 0.0 angstrom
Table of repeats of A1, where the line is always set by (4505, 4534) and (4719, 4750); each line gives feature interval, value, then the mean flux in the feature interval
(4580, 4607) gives -1.0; 6.74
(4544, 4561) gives -0.7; 6.73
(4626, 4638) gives -0.5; 6.81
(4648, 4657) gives -0.6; 6.94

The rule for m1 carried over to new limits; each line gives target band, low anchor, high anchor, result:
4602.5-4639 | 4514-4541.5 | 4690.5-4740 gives -1.0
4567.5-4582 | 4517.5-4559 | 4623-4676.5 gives -0.3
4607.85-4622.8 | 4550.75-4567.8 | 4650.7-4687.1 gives 0.5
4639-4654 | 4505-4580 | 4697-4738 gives -0.5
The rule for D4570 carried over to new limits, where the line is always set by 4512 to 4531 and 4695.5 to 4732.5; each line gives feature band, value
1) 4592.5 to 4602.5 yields -0.06 mag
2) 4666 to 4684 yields -0.03 mag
